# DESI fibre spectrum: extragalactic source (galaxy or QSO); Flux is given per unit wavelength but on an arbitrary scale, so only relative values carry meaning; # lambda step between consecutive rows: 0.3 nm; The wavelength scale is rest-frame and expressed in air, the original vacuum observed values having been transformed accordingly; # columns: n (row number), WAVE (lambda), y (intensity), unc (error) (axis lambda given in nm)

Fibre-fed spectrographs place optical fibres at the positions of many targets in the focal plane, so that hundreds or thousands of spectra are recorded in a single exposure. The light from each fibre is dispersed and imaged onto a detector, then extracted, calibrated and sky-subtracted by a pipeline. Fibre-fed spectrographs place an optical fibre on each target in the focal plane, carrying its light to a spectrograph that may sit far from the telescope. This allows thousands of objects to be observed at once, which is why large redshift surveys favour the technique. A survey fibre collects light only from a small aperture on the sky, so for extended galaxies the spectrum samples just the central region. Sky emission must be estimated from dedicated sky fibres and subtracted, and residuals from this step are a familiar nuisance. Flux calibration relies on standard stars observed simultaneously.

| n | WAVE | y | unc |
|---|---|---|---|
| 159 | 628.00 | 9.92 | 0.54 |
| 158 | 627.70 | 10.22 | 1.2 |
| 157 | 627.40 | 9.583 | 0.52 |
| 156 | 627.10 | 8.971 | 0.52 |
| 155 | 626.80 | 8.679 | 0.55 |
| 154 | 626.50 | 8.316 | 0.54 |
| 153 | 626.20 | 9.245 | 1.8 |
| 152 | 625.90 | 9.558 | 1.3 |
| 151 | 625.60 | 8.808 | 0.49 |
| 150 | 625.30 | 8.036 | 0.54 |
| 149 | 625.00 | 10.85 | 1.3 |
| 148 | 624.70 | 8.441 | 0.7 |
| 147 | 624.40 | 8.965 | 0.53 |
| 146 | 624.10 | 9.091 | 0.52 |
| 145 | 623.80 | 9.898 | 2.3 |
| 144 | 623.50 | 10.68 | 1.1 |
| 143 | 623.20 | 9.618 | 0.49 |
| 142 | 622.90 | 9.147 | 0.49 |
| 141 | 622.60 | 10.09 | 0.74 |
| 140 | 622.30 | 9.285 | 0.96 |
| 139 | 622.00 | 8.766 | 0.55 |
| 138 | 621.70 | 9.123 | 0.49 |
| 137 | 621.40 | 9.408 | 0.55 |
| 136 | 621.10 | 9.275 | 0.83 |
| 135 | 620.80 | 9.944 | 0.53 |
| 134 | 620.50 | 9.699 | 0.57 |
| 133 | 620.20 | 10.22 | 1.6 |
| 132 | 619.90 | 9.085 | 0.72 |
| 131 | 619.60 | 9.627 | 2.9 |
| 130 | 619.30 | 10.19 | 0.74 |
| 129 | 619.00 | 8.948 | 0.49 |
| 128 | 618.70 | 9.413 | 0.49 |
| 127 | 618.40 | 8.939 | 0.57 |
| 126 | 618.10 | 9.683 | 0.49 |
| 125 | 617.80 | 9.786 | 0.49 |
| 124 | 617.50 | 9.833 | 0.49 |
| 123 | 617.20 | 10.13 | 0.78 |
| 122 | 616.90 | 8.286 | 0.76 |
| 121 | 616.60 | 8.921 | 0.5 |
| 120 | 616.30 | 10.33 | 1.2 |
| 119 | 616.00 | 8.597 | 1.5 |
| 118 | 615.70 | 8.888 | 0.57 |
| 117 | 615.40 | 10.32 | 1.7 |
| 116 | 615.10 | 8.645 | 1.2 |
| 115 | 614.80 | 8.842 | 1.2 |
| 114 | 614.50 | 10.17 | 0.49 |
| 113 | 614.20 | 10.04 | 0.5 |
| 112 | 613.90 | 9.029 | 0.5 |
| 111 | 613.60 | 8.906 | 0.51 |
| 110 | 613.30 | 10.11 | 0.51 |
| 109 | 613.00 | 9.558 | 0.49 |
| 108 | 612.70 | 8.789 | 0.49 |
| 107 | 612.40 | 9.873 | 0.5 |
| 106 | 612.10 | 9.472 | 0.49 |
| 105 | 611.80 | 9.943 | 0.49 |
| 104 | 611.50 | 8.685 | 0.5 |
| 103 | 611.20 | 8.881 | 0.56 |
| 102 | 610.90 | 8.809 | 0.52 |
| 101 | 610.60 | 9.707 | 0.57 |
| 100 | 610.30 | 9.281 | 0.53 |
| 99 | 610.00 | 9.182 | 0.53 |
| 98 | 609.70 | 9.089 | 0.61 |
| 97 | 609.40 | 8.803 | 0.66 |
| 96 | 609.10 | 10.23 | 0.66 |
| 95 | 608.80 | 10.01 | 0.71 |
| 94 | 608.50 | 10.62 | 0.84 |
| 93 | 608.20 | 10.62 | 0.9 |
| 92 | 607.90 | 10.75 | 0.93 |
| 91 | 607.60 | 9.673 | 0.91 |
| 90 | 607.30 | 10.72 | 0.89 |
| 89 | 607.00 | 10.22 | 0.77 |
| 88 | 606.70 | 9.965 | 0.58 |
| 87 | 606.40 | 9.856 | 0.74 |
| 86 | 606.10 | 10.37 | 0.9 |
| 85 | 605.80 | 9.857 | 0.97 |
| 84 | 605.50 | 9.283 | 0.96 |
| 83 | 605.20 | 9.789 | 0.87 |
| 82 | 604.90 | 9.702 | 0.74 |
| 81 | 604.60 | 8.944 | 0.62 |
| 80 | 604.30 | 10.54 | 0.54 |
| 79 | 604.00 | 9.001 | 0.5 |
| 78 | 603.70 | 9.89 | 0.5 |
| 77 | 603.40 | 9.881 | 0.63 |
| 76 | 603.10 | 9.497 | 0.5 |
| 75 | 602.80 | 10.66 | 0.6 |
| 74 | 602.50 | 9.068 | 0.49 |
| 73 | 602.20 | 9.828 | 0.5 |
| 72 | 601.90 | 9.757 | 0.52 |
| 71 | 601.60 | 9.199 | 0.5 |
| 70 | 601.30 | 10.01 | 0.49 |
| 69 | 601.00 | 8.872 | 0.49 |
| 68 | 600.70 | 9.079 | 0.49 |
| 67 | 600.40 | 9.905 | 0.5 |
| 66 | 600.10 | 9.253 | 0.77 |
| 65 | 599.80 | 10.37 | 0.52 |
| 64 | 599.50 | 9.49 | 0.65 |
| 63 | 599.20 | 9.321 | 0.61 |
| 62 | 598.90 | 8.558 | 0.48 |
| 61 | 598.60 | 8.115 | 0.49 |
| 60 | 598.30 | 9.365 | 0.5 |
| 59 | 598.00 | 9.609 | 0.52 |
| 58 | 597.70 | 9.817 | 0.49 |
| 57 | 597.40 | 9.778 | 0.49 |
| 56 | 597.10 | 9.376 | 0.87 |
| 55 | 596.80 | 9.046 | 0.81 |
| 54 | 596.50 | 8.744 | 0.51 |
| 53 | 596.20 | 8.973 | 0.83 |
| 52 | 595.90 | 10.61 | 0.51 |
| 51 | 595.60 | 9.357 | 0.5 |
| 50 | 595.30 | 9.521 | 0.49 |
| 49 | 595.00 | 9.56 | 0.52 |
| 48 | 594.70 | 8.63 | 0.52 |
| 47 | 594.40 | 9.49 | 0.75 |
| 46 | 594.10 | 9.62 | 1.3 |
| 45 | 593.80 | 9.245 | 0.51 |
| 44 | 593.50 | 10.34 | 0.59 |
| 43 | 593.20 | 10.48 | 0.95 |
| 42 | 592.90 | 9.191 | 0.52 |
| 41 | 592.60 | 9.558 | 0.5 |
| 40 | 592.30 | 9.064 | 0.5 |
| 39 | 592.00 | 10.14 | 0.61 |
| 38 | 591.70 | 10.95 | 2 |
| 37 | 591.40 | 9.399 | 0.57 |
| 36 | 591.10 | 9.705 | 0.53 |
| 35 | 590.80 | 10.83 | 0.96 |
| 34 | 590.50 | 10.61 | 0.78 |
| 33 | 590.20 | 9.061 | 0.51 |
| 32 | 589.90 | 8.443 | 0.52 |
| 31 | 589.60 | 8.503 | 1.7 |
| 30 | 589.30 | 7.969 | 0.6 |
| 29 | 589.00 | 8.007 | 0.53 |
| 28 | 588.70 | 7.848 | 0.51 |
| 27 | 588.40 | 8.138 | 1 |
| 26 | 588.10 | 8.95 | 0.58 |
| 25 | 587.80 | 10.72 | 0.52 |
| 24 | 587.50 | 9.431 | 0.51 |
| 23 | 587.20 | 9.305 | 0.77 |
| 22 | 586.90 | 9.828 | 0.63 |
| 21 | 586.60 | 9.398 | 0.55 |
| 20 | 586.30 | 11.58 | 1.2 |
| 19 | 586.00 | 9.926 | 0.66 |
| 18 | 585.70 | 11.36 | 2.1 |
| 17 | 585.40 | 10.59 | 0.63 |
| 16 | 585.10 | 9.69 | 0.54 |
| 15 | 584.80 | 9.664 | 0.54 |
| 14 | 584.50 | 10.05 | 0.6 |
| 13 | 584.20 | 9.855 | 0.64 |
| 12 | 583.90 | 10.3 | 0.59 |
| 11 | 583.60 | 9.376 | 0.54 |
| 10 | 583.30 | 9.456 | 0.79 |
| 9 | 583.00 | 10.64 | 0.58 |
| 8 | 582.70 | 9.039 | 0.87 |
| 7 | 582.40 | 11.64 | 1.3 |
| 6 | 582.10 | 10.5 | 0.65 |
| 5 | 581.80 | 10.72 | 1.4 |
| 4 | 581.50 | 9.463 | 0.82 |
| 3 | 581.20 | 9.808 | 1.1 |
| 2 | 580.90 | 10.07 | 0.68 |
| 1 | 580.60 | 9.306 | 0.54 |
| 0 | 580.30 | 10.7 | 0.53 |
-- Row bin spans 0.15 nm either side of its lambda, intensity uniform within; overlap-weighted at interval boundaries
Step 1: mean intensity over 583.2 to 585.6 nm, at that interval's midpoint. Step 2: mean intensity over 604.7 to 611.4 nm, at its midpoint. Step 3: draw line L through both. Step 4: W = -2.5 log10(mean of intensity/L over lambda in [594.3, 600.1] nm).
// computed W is 0.06 mag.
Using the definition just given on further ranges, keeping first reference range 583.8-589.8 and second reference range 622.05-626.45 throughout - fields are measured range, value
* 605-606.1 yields -0.03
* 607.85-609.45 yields -0.09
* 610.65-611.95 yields 0.04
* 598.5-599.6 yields 0.07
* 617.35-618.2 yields -0.04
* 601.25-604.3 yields -0.03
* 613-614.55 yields -0.02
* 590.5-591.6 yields -0.07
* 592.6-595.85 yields -0.01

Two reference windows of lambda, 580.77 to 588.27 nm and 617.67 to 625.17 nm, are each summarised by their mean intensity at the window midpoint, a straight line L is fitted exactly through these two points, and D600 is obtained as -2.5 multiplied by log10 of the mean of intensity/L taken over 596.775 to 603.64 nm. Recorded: 0.04 mag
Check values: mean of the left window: 10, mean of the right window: 9.52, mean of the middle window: 9.49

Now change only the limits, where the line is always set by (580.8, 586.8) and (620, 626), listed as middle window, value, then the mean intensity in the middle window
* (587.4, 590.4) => 0.155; 8.73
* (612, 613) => 0.026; 9.4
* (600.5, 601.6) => 0.058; 9.33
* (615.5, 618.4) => 0.020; 9.38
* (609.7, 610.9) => 0.045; 9.28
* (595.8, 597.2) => 0.070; 9.3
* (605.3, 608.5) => -0.045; 10.1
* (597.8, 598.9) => 0.102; 9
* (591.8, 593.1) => 0.046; 9.58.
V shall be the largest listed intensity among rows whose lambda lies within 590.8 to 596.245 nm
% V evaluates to 10.95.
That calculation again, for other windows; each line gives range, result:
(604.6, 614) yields 10.75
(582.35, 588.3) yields 11.64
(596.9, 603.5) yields 10.66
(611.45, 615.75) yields 10.32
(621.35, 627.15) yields 10.85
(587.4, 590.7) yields 10.72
